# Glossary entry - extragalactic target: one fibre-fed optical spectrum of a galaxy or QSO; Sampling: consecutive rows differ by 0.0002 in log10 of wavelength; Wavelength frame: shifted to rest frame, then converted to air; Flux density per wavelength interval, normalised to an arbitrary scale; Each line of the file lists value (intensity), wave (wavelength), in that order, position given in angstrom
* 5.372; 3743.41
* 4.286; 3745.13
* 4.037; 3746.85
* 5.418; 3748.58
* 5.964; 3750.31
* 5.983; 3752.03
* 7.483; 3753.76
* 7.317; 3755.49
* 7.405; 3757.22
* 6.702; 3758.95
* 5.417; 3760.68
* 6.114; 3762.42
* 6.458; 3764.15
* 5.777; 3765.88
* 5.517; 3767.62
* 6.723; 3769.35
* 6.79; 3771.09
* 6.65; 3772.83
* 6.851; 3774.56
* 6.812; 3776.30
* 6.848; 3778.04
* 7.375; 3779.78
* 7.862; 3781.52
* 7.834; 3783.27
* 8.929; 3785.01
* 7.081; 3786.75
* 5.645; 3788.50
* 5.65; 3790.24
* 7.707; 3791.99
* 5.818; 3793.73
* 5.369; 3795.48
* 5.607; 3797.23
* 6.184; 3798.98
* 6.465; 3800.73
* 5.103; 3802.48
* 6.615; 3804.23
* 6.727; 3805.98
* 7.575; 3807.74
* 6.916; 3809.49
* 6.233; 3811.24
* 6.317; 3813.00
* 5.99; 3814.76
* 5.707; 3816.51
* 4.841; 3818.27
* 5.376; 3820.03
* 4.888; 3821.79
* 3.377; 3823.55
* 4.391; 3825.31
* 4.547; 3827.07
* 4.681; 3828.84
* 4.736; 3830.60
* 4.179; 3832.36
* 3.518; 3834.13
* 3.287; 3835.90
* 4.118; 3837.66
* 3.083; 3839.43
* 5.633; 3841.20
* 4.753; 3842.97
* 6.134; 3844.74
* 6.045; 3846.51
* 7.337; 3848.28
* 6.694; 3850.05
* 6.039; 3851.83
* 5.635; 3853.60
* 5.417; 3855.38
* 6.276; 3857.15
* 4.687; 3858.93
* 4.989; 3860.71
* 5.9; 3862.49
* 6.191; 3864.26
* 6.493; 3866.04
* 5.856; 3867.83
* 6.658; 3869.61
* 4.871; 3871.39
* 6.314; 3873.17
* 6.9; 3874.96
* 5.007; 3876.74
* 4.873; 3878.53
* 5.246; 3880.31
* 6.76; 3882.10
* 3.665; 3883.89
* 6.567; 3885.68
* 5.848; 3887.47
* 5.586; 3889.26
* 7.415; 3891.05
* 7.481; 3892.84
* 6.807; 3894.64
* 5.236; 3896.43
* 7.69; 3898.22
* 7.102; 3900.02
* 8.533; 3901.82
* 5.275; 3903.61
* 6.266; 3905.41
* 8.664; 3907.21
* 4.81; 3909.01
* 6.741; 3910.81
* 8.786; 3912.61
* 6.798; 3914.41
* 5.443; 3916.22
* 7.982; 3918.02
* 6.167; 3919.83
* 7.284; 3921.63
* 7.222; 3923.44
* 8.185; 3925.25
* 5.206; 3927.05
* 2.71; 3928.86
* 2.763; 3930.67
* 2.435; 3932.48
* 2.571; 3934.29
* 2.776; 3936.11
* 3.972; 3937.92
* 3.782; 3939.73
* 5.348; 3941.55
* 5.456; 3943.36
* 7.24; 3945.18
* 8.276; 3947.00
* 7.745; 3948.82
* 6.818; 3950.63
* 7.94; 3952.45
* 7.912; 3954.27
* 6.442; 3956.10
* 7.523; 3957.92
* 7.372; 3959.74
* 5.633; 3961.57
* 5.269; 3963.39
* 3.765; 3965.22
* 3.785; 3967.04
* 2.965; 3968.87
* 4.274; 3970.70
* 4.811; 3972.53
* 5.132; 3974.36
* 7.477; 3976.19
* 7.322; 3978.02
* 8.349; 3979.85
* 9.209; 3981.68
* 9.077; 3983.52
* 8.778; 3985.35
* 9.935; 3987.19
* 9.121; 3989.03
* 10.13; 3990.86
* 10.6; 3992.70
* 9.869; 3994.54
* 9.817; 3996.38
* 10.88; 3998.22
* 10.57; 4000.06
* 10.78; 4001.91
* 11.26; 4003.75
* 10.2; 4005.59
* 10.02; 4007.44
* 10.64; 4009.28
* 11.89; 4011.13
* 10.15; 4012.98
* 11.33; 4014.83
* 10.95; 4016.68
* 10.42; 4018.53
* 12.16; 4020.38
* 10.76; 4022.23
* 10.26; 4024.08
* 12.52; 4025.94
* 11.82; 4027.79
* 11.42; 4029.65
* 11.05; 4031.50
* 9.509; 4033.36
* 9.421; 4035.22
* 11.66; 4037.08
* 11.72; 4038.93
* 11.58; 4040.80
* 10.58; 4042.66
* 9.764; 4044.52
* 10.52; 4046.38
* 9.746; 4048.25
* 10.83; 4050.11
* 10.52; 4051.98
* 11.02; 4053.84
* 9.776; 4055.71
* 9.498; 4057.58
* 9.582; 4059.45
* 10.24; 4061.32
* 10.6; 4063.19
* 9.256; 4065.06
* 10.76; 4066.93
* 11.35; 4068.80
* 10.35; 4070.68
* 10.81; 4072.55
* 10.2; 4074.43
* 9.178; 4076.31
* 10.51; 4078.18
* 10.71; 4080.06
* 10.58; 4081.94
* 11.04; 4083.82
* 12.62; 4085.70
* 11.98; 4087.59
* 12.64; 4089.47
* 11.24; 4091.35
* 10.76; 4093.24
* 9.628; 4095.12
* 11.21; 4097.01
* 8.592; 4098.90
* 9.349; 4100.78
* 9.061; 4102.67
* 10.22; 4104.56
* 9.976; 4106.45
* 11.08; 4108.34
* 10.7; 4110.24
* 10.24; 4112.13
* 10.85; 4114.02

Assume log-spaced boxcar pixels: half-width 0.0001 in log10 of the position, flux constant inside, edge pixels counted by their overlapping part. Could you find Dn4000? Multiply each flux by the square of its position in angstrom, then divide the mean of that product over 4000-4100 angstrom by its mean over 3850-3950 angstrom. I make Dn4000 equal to 1.95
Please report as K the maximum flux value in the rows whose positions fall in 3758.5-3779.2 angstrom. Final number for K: 6.851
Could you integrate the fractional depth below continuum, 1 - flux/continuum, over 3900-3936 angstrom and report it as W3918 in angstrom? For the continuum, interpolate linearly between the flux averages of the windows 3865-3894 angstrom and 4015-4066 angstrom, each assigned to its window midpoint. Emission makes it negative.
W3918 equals 5.49 angstrom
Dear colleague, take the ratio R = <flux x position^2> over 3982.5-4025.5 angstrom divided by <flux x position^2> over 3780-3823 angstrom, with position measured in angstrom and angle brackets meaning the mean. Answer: 1.83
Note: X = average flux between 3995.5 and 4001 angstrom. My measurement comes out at 10.4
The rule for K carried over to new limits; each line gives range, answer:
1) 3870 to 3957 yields 8.786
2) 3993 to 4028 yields 12.52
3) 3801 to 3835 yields 7.575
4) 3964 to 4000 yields 10.88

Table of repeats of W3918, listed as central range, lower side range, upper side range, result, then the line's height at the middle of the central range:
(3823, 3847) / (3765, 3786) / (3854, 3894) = 7.1 angstrom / 6.32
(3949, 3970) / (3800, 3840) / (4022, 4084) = 5.9 angstrom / 8.39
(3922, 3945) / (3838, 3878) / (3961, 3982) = 4.5 angstrom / 5.63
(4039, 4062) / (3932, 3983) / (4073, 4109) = -3.2 angstrom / 9.12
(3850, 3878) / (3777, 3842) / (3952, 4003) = 2.3 angstrom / 6.37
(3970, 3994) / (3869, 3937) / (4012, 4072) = 1.7 angstrom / 8.63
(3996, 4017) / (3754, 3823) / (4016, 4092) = -1.6 angstrom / 9.98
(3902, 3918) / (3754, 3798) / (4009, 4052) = 3.8 angstrom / 8.89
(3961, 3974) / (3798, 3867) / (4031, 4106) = 6.2 angstrom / 8.34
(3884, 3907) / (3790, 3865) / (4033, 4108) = 1.0 angstrom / 6.89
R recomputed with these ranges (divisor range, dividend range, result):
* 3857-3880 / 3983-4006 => 1.88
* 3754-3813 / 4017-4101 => 1.86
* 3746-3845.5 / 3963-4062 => 1.82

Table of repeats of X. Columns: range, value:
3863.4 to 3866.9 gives 6.34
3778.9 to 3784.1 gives 7.68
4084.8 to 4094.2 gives 11.8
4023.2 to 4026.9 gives 11.4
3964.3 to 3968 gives 3.77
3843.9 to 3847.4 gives 6.1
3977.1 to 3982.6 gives 8.3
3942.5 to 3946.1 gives 6.35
